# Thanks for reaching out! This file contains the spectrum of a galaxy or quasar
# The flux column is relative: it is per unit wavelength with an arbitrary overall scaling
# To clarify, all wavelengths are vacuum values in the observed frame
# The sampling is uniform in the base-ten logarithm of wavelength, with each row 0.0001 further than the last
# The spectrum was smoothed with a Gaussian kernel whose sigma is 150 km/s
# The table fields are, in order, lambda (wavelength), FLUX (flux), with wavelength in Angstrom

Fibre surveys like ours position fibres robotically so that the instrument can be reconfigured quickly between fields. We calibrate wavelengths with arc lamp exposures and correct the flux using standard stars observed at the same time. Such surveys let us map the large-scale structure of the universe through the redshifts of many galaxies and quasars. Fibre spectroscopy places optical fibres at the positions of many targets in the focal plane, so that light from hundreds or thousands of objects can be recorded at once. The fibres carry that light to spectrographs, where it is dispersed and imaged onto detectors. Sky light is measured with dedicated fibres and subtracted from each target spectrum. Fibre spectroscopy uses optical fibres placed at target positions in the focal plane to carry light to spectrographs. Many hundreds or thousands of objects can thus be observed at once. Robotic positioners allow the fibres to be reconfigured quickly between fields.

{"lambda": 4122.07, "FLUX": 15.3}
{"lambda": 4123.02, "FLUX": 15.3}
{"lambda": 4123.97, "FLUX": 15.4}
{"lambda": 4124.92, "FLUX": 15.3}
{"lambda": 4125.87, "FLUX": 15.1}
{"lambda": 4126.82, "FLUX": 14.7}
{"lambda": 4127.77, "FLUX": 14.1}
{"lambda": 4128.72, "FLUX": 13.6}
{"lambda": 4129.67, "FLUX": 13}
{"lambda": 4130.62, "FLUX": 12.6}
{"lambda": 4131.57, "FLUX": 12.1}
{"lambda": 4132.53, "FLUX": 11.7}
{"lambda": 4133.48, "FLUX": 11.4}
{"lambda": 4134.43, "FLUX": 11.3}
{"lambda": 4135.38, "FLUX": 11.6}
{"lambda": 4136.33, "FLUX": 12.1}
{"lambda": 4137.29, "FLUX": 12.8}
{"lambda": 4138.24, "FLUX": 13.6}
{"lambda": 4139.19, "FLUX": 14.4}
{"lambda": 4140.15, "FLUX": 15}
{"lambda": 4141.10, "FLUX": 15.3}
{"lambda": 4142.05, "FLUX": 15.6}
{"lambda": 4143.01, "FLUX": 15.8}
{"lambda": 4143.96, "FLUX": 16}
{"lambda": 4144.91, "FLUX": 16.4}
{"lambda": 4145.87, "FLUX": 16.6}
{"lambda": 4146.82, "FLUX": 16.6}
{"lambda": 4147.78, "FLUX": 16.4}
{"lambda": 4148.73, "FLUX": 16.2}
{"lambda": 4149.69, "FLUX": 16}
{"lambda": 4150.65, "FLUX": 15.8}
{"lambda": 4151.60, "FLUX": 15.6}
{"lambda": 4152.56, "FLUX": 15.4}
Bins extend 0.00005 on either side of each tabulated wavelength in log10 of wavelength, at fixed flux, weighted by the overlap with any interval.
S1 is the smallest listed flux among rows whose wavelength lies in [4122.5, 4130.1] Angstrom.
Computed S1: 13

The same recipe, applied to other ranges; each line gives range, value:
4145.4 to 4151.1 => 15.8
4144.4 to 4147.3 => 16.4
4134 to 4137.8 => 11.3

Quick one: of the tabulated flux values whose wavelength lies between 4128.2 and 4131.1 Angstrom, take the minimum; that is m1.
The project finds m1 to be 12.6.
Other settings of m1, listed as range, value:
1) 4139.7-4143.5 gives 15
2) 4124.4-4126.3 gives 15.1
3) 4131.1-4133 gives 11.7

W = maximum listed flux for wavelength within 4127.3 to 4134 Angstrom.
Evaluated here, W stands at 14.1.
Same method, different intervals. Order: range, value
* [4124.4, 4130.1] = 15.3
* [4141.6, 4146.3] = 16.6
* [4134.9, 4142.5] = 15.6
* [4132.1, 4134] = 11.7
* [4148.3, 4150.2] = 16.2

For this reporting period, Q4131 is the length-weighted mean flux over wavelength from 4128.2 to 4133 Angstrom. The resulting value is 12.6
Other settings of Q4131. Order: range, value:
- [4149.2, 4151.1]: 15.8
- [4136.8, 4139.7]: 13.6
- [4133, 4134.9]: 11.4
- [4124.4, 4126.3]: 15.2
